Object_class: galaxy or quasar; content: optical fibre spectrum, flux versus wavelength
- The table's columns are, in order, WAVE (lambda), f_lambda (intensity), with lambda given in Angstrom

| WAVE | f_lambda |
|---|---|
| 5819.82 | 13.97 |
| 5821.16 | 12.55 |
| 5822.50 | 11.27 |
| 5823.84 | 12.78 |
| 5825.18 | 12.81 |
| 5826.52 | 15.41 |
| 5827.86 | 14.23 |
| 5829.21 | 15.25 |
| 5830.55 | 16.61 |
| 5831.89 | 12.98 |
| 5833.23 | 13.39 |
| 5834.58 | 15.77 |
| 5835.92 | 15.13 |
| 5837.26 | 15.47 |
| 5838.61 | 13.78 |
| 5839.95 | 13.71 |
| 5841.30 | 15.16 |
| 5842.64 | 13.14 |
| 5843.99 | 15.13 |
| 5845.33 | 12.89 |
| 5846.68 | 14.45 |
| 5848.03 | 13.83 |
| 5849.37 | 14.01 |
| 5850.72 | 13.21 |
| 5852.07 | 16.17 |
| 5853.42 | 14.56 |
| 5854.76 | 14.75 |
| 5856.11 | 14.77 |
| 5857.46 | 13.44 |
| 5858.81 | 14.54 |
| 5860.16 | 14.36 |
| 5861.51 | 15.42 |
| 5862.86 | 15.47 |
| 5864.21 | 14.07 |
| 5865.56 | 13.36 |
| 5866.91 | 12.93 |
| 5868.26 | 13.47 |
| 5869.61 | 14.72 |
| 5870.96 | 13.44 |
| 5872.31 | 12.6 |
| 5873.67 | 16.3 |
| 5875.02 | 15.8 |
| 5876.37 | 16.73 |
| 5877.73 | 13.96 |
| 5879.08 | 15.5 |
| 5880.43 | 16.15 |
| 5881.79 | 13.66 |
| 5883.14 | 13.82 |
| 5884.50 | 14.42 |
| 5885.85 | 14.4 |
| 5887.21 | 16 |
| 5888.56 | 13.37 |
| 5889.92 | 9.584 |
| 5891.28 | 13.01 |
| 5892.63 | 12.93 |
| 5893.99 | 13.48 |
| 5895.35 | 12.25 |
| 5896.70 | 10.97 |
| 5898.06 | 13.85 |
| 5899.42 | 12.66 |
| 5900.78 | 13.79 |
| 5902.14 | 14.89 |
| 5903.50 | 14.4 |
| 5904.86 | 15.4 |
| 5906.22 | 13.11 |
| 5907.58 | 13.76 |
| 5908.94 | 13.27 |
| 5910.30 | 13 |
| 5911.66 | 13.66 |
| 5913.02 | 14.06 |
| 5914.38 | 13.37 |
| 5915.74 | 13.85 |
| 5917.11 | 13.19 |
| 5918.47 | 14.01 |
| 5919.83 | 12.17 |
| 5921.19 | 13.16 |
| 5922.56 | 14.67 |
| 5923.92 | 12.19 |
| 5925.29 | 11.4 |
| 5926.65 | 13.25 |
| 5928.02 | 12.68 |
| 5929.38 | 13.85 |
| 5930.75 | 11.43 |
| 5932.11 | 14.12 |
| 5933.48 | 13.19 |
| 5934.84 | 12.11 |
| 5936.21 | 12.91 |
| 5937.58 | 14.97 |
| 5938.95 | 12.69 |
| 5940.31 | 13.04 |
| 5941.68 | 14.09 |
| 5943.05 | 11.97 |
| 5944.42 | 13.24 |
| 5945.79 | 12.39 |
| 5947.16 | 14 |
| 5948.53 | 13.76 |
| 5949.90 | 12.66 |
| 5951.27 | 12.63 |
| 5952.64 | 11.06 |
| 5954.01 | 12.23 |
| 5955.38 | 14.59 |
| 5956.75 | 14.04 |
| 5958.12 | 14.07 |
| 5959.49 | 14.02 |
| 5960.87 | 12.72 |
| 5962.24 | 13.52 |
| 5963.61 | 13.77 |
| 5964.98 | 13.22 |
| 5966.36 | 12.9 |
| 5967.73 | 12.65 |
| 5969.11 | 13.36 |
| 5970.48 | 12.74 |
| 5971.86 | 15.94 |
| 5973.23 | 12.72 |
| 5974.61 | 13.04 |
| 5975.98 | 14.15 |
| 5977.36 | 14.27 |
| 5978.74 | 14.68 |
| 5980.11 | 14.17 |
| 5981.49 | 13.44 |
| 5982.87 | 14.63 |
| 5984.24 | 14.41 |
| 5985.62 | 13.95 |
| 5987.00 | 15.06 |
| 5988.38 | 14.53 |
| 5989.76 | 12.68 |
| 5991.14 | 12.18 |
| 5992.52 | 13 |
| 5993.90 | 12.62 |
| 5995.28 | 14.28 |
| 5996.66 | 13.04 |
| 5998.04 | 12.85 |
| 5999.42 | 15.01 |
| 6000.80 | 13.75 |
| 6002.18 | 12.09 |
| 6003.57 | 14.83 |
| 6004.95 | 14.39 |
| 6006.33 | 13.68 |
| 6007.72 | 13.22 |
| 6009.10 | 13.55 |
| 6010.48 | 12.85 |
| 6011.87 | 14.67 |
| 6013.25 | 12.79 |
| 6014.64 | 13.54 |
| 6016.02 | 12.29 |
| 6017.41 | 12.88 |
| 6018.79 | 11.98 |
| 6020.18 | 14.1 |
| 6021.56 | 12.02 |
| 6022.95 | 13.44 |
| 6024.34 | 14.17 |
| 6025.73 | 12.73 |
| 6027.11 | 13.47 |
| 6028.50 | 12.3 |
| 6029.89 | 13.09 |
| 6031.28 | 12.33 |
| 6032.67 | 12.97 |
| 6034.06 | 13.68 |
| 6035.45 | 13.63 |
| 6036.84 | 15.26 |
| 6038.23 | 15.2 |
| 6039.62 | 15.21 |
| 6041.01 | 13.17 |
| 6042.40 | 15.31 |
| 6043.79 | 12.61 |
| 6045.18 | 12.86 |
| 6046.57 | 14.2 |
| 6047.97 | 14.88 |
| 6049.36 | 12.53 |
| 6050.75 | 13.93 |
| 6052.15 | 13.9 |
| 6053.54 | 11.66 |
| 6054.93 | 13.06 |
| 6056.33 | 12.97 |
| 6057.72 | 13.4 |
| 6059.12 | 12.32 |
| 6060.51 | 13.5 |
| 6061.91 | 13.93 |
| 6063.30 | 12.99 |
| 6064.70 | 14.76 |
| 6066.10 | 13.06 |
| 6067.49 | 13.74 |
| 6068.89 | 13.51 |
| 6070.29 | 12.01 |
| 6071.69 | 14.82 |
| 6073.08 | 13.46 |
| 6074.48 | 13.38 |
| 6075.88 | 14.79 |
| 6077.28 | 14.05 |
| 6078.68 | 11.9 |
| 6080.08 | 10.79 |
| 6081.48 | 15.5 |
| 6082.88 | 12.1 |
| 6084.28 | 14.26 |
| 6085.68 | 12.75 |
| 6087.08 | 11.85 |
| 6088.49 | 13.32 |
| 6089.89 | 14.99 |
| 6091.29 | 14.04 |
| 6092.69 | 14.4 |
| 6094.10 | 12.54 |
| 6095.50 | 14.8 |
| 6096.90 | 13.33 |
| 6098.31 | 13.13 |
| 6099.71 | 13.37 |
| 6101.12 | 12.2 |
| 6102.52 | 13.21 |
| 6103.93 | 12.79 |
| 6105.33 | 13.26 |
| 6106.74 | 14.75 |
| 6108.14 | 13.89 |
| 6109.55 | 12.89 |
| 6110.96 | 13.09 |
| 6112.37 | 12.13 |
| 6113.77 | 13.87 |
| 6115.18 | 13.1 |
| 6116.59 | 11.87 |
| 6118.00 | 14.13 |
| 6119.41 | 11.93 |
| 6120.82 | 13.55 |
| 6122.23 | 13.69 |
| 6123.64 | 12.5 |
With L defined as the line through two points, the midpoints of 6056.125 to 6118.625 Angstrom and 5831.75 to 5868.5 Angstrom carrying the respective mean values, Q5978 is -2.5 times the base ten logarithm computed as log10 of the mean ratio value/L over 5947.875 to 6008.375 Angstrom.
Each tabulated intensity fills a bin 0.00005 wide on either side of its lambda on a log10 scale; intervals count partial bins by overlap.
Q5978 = 0.018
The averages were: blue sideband 14.3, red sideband 13.4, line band 13.6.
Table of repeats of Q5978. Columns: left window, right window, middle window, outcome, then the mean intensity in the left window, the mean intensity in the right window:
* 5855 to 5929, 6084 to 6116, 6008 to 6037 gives 0.03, 13.8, 13.4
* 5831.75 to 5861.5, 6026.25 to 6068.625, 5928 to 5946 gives 0.07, 14.3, 13.5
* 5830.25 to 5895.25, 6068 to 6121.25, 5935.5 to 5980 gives 0.04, 14.3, 13.3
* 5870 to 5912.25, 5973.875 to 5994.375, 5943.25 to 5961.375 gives 0.05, 13.9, 13.8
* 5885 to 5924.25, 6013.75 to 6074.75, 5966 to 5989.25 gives -0.04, 13.4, 13.4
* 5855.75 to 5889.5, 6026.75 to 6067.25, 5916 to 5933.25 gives 0.09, 14.5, 13.5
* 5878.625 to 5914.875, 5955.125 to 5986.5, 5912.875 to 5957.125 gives 0.05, 13.6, 13.8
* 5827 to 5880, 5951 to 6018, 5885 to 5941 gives 0.06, 14.5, 13.5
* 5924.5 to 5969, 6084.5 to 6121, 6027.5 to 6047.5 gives -0.04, 13.1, 13.3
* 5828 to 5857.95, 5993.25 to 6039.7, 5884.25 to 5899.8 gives 0.09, 14.4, 13.4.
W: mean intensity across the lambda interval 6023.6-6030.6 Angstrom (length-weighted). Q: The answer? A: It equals 13.1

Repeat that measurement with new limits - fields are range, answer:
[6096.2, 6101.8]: 13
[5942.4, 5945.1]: 12.6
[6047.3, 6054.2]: 13.4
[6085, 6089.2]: 12.6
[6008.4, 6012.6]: 13.7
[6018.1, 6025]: 13.1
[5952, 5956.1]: 12.7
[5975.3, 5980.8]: 14.3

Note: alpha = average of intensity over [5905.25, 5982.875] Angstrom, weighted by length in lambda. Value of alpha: 13.3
